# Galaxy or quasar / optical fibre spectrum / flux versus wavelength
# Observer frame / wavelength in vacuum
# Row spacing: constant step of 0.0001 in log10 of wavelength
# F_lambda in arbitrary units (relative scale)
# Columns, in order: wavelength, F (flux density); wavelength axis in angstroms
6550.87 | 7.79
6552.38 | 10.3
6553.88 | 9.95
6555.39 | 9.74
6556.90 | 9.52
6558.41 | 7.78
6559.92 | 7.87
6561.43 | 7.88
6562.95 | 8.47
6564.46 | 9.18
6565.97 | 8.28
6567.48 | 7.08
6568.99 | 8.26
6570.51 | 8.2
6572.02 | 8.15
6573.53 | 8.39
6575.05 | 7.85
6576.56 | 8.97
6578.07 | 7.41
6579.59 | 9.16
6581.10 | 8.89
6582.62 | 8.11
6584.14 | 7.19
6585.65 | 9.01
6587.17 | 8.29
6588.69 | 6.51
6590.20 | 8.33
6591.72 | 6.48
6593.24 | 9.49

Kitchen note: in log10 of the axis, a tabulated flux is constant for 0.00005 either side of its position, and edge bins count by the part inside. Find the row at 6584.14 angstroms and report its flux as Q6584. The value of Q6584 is 7.19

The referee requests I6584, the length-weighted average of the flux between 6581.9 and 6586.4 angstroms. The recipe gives 8.11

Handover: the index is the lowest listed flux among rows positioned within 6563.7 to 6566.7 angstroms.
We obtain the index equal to 8.28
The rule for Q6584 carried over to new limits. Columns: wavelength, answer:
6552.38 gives 10.3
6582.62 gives 8.11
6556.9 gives 9.52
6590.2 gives 8.33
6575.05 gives 7.85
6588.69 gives 6.51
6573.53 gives 8.39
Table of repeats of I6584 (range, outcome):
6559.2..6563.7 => 8.06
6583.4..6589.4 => 7.76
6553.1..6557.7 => 9.74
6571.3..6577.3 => 8.34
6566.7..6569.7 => 7.68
